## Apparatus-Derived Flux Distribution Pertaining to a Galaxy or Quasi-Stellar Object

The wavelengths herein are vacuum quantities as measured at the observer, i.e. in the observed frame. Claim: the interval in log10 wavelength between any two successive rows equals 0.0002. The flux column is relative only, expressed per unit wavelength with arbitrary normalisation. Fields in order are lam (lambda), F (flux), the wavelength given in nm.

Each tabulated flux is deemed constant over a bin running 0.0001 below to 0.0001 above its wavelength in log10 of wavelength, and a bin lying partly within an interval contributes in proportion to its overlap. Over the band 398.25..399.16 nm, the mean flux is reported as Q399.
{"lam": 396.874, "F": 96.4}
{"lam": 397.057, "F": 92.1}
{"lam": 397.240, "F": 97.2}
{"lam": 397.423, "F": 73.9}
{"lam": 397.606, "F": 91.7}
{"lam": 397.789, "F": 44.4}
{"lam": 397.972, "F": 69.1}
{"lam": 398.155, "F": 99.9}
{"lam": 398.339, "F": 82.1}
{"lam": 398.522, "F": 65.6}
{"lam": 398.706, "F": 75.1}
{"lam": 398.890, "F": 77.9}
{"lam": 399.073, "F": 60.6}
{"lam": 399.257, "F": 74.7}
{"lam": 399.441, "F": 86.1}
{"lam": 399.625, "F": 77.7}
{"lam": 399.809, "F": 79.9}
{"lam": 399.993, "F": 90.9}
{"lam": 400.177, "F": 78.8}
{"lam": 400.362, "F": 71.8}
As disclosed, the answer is 72.3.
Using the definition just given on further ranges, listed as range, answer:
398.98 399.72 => 74.9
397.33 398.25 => 75.9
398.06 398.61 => 82.6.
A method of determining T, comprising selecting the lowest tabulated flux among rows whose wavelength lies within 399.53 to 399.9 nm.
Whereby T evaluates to 77.7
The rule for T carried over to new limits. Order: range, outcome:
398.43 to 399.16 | 60.6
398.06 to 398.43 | 82.1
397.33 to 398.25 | 44.4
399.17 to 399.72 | 74.7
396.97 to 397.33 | 92.1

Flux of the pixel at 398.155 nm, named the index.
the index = 99.9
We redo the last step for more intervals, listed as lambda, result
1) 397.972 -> 69.1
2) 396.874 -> 96.4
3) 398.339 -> 82.1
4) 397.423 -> 73.9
